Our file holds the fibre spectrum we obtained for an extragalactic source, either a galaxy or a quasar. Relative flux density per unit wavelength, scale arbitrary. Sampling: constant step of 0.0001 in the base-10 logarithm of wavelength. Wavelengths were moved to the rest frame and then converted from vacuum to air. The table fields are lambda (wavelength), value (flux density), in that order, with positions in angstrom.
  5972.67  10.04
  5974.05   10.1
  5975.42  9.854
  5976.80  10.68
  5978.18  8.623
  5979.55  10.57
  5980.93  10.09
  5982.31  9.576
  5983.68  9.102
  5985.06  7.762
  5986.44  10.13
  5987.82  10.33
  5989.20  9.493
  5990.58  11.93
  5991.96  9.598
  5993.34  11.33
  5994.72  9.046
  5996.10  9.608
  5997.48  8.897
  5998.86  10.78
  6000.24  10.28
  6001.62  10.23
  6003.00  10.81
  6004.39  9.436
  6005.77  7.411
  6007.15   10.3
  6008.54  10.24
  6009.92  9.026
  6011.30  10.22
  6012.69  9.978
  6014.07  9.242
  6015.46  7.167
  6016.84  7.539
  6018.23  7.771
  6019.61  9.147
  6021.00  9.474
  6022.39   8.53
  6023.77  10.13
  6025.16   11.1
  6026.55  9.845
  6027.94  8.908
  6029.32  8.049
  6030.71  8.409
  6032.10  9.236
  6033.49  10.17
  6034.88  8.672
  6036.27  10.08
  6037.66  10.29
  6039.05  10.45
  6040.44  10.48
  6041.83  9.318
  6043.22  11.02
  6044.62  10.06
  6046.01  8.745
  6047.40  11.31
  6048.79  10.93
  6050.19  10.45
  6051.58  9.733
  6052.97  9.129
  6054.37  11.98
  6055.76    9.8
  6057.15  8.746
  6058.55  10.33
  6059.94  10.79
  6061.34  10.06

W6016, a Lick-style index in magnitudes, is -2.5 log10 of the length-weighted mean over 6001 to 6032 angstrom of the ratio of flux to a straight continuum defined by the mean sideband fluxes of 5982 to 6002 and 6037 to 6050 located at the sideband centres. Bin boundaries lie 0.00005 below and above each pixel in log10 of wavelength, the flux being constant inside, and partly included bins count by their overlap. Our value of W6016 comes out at 0.096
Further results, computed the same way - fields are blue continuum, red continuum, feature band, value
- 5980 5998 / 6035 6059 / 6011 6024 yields 0.13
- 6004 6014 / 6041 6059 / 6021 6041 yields 0.03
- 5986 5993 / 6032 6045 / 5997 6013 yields 0.05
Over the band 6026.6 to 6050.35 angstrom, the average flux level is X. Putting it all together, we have 9.78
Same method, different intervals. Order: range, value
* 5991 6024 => 9.44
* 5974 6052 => 9.68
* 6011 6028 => 9.14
